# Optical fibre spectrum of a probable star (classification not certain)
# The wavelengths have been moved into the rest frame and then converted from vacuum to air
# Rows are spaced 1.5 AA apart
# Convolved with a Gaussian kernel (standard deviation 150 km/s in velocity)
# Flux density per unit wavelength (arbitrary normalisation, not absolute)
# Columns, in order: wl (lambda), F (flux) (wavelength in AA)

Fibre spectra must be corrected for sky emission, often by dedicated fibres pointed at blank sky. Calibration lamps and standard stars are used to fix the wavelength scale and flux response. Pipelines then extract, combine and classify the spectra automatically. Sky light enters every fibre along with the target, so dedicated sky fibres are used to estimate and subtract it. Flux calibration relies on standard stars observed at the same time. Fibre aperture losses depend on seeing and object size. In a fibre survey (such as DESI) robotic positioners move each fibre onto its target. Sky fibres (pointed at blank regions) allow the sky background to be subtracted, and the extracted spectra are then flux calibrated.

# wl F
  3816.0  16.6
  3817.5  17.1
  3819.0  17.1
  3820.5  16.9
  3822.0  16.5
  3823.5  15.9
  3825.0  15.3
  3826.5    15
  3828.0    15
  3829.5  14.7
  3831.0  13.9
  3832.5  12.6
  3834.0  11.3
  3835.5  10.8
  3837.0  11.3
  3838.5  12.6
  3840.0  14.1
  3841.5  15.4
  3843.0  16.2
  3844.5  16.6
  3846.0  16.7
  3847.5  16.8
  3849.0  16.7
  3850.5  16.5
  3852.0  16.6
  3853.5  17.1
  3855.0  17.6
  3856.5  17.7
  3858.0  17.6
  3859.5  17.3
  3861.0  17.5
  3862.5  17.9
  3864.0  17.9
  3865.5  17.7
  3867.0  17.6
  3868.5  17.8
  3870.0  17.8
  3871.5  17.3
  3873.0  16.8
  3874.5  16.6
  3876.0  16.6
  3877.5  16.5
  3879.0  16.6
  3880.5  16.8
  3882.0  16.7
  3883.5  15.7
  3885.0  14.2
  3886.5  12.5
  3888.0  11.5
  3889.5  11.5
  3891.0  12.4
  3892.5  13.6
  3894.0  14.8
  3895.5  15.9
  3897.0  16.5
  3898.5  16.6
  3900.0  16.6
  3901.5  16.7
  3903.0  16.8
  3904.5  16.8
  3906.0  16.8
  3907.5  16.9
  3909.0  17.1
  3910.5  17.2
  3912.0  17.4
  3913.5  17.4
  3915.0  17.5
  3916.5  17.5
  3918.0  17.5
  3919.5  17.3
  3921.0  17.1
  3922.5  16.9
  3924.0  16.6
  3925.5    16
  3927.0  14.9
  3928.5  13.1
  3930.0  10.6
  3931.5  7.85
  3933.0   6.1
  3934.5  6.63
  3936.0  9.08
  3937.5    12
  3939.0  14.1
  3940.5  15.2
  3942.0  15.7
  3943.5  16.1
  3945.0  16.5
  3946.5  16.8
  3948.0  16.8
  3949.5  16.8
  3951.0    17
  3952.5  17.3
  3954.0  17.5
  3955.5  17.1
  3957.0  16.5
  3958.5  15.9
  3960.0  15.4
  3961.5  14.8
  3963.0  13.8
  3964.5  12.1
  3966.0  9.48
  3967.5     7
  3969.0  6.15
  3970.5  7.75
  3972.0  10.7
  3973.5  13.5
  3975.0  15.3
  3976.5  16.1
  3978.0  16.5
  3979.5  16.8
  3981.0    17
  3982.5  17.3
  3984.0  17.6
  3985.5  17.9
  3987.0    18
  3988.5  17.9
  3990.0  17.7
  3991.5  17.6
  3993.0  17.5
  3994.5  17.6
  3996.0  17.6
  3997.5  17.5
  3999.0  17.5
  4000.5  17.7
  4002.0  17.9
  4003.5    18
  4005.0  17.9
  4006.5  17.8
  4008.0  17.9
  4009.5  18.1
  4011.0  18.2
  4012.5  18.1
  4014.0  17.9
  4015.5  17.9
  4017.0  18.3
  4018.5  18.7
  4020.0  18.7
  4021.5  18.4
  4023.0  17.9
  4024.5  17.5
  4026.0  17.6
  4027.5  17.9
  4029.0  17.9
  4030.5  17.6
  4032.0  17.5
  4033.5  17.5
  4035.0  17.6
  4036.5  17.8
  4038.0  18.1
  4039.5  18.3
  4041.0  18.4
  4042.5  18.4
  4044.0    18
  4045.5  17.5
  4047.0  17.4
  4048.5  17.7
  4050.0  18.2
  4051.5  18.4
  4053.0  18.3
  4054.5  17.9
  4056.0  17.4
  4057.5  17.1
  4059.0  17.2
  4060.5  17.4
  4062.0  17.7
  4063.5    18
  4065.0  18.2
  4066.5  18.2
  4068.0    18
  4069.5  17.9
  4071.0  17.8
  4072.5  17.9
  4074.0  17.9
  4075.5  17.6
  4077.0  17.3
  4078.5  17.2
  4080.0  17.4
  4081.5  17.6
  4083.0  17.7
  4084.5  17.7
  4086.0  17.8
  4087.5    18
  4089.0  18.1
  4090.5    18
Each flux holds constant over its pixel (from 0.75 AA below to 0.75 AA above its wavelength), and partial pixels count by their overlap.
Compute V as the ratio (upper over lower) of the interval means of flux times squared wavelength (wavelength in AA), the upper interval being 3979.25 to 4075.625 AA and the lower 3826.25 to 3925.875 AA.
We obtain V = 1.2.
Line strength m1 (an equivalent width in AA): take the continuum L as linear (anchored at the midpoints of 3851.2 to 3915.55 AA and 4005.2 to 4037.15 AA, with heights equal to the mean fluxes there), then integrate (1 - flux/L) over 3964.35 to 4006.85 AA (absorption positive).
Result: 4.9 AA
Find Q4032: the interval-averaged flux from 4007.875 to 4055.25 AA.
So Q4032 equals 18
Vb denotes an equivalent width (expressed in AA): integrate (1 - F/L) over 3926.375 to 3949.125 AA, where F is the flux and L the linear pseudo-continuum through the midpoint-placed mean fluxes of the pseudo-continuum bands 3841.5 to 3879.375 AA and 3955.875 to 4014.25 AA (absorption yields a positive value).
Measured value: 4.82 AA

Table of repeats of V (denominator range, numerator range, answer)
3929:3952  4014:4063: 1.42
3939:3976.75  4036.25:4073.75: 1.32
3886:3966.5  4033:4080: 1.27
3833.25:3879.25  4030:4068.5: 1.21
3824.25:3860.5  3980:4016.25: 1.26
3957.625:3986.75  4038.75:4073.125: 1.35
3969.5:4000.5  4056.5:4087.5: 1.14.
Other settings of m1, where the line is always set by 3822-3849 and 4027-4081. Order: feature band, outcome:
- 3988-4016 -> -1.31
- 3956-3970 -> 3.46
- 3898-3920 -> -2.08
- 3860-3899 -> -1.96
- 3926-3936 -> 3.75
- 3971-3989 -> 0.66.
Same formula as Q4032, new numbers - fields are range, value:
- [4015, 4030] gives 18.1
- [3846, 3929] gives 16.4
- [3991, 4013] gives 17.8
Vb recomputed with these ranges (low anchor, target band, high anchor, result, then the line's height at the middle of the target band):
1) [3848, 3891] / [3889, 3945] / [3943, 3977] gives 1.3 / 15.2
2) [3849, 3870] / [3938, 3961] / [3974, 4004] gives 1.5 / 17.3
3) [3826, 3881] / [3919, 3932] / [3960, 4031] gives 1.3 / 16.1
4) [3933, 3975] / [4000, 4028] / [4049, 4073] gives -3.7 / 15.9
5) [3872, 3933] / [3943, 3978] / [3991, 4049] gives 5.1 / 16.7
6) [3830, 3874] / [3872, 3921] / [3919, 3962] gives -2.3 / 15.3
